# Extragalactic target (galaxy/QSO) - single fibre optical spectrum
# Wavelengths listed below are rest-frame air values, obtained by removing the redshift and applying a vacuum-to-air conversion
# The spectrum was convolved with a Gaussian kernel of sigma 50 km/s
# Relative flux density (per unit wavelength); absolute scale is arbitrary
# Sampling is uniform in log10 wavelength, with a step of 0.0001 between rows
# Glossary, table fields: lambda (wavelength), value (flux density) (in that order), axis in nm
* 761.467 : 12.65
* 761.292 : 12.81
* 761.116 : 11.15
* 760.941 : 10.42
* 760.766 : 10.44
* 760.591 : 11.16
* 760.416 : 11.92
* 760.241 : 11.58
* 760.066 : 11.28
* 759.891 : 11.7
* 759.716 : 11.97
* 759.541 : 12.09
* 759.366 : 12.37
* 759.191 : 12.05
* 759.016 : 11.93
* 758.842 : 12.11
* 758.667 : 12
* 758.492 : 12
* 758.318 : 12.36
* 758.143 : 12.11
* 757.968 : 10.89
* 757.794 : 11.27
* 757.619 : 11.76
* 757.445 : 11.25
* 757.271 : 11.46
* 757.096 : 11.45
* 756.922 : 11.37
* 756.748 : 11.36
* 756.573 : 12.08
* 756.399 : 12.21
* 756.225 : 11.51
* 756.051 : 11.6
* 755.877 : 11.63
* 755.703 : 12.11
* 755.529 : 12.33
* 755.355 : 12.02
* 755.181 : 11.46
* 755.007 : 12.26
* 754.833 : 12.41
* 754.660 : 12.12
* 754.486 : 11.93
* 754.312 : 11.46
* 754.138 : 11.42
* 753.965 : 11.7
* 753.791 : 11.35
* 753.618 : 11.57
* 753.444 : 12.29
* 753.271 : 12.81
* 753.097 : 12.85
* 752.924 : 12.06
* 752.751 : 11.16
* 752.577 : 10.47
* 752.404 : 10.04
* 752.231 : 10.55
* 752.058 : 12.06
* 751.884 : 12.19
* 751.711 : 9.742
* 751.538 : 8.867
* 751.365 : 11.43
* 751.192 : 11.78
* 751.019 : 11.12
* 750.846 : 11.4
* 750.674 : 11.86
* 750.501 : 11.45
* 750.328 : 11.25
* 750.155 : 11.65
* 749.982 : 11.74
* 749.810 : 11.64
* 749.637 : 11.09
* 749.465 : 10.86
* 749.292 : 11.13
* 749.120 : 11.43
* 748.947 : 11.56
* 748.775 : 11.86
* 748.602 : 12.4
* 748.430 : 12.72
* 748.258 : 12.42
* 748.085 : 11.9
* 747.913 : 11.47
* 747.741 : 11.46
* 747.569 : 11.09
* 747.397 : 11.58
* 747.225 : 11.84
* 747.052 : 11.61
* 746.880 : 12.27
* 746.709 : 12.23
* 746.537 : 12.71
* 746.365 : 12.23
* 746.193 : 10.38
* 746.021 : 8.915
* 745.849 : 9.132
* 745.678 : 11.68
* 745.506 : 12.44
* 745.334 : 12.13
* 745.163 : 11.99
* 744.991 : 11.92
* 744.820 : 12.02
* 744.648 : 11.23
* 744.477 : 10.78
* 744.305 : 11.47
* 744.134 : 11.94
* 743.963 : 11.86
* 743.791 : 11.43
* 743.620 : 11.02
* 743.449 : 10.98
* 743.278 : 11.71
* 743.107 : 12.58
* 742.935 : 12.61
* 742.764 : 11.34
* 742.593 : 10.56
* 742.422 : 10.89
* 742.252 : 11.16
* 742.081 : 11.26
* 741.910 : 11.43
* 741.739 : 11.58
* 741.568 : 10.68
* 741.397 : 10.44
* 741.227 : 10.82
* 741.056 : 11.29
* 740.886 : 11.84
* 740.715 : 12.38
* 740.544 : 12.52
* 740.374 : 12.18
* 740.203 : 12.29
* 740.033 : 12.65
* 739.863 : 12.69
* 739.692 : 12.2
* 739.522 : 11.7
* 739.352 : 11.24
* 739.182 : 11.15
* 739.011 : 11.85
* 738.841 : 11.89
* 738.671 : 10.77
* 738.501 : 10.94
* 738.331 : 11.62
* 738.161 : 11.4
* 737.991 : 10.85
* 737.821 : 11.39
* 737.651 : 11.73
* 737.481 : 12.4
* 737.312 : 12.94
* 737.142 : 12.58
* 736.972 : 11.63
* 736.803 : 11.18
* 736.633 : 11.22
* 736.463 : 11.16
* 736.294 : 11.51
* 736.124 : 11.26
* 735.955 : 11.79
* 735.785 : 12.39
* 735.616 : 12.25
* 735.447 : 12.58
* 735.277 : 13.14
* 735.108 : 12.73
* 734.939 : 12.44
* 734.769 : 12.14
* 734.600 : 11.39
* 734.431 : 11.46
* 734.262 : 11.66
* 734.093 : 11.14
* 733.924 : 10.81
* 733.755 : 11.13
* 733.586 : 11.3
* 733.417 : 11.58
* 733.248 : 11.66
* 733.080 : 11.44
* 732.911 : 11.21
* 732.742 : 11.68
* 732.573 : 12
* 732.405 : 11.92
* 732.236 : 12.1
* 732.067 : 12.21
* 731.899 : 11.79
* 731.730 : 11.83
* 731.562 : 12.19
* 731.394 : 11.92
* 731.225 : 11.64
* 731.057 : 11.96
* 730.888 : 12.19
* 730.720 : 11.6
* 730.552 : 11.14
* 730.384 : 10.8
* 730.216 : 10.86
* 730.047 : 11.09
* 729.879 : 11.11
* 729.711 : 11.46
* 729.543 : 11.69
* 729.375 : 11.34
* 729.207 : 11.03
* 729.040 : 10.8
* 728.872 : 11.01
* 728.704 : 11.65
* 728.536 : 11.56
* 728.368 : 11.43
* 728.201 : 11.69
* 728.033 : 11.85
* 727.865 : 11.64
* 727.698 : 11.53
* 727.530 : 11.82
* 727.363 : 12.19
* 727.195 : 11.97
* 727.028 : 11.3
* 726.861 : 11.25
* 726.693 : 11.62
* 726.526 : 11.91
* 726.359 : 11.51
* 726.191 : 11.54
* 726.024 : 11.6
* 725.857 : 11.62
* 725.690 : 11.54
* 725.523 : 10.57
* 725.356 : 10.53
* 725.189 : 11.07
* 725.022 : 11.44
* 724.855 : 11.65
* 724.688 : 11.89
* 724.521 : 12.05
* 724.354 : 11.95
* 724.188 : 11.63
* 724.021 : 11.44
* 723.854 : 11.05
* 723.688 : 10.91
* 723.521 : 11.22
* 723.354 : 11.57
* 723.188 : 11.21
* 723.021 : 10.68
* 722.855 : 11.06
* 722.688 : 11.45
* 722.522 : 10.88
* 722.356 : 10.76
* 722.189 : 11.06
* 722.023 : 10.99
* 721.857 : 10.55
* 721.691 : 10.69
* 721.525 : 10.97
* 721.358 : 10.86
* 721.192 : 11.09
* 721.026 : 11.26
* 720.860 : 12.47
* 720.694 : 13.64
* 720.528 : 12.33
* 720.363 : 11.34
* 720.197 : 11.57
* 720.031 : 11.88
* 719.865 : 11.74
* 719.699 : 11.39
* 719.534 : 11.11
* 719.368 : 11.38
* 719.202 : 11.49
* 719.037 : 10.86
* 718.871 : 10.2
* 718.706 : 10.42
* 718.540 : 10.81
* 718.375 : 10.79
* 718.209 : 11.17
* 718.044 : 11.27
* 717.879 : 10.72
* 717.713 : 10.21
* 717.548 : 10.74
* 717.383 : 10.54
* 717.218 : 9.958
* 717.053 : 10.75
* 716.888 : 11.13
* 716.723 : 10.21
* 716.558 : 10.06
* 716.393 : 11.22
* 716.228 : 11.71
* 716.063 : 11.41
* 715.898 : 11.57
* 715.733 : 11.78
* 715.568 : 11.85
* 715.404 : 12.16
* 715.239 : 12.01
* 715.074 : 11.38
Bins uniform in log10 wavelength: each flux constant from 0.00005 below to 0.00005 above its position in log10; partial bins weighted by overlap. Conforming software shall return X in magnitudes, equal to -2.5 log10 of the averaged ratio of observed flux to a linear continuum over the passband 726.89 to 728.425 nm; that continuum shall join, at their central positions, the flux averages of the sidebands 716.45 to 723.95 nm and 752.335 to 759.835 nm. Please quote -0.05 mag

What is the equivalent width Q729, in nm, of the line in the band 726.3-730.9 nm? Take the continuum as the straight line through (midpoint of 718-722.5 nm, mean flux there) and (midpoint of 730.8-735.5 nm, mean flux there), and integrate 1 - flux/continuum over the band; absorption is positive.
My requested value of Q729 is 0.07 nm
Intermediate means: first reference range 11.3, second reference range 11.8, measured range 11.5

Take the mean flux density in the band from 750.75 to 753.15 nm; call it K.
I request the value 11.1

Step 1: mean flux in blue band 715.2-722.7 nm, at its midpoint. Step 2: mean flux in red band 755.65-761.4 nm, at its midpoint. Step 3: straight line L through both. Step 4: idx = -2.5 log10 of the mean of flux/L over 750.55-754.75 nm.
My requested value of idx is 0.02 mag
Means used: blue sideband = 11.2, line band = 11.4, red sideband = 11.7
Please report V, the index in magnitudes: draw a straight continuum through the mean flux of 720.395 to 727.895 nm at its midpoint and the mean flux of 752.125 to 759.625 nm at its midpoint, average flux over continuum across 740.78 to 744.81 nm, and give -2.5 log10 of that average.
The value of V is 0.02 mag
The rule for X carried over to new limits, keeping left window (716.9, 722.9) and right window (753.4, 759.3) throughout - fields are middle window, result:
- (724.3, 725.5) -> -0.022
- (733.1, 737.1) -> -0.031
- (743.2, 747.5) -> 0.008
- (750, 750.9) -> 0.013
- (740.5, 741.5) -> 0.002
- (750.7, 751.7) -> 0.077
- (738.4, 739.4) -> 0.015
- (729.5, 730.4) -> 0.014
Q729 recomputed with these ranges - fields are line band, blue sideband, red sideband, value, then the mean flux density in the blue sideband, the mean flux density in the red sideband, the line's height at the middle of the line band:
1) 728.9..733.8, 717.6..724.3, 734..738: 0.059 nm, 11.2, 11.9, 11.7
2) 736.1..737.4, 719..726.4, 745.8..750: -0.029 nm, 11.4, 11.5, 11.5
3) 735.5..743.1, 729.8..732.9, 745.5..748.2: -0.073 nm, 11.7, 11.4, 11.5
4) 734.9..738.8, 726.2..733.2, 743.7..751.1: -0.080 nm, 11.6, 11.6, 11.6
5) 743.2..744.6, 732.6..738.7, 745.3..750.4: 0.025 nm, 11.7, 11.6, 11.6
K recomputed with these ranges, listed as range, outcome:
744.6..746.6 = 11.4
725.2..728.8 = 11.5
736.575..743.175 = 11.6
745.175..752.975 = 11.4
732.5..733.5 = 11.6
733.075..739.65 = 11.7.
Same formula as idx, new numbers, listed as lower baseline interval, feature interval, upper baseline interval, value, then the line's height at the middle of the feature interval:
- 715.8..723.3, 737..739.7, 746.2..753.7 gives -0.025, 11.4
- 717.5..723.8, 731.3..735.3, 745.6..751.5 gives -0.042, 11.3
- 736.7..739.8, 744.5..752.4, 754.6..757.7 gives 0.026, 11.7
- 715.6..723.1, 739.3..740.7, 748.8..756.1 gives -0.078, 11.4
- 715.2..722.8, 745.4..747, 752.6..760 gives 0.029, 11.7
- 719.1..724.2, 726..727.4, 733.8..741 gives -0.013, 11.5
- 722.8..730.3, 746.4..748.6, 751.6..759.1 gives -0.033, 11.6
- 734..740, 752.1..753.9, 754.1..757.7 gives 0.023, 11.8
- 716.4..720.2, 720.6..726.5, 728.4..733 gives -0.017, 11.2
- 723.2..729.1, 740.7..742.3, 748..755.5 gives 0.028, 11.5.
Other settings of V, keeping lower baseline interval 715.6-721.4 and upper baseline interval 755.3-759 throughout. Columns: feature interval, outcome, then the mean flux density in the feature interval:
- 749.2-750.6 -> 0.03 mag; 11.4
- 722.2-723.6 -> 0.01 mag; 11.1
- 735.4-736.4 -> -0.05 mag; 11.9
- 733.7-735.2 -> -0.02 mag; 11.7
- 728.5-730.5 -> 0.02 mag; 11.2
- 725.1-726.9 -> 0.00 mag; 11.3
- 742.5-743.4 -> -0.02 mag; 11.7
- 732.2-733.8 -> -0.02 mag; 11.6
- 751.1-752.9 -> 0.08 mag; 10.9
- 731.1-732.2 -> -0.05 mag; 11.9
